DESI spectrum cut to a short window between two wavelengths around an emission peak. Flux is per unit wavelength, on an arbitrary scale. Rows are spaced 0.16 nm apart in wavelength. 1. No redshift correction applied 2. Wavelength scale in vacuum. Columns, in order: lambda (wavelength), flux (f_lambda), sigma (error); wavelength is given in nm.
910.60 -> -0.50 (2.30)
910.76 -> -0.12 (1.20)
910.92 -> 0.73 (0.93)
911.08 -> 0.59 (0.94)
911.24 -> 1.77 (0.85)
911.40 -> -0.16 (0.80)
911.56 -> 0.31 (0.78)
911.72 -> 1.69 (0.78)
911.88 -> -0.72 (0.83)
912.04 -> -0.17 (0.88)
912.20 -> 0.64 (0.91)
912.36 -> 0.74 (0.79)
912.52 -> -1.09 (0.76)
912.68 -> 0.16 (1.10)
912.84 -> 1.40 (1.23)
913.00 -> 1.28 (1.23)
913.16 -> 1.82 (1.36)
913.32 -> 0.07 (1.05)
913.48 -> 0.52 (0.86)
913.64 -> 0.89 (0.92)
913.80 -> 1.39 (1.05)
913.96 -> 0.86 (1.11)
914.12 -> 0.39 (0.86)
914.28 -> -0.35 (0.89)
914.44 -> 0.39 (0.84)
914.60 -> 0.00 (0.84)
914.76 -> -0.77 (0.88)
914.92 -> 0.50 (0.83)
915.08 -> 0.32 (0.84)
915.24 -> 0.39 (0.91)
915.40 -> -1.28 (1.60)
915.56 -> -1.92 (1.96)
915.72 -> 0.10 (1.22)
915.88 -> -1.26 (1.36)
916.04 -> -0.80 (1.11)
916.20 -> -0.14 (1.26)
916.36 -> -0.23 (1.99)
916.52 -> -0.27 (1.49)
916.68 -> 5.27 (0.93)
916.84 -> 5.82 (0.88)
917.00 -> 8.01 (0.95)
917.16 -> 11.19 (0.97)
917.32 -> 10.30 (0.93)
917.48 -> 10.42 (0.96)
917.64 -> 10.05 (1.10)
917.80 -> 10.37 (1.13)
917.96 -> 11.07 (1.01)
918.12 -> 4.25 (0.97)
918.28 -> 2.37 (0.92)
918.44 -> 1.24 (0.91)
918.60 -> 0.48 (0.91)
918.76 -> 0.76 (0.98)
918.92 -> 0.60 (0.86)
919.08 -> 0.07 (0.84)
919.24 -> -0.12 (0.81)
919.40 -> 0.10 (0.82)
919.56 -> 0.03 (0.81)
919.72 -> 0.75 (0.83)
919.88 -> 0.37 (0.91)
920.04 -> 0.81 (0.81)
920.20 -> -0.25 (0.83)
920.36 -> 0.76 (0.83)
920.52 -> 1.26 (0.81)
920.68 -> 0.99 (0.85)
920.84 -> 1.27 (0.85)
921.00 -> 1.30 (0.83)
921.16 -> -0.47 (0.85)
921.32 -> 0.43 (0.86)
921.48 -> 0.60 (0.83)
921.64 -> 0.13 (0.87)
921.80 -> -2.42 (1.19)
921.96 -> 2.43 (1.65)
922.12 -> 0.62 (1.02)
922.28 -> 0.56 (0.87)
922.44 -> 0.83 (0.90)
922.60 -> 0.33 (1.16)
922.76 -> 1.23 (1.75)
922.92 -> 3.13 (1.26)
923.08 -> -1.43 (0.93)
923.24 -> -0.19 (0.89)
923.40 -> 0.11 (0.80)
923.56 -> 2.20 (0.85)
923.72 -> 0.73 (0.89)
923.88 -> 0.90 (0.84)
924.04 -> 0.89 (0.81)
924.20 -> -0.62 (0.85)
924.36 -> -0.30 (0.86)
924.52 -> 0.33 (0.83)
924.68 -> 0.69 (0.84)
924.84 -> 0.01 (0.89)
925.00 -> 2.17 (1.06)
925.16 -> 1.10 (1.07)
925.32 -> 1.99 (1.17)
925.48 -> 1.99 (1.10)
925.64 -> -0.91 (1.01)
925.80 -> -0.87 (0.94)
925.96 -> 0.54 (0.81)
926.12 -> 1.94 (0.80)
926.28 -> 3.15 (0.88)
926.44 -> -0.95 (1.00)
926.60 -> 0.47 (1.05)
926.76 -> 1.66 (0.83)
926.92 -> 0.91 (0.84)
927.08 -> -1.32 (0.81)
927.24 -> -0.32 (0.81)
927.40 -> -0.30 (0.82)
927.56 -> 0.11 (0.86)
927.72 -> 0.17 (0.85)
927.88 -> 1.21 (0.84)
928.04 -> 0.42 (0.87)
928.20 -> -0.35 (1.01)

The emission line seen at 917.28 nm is [O II]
